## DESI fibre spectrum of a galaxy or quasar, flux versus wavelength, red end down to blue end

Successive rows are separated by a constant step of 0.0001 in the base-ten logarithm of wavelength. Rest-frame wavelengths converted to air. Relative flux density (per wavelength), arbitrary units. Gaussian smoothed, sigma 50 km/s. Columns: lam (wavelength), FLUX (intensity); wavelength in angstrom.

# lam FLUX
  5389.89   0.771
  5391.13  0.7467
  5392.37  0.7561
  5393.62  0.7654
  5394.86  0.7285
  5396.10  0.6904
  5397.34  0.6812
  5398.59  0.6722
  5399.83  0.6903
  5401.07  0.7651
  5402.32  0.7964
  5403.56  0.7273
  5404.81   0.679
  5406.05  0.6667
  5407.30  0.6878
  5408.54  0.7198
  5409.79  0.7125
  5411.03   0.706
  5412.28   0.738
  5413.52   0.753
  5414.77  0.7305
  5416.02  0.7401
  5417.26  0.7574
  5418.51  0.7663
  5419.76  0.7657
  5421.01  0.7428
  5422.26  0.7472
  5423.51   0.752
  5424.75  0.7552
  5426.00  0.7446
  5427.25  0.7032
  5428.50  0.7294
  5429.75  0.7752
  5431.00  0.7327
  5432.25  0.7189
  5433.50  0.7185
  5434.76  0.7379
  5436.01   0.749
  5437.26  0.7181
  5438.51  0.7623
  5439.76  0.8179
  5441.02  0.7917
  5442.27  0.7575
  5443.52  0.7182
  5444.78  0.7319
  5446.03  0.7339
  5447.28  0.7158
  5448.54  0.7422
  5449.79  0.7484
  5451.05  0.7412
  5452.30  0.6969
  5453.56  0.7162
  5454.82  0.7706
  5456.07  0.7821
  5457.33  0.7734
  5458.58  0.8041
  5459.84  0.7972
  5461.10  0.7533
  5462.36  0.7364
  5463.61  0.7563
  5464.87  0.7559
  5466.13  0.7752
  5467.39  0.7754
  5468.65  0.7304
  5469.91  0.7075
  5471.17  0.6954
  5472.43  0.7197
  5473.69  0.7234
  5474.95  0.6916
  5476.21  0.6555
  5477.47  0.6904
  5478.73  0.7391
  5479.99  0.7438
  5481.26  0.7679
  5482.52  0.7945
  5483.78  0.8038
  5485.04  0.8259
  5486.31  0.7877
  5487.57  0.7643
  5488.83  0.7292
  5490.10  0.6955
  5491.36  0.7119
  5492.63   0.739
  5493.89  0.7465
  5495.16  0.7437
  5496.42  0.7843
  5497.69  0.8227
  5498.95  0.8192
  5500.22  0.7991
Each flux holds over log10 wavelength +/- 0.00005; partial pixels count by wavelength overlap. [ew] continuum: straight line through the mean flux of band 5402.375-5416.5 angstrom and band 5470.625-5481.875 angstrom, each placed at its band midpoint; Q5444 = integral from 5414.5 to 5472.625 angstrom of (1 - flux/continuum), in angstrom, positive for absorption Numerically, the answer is -2.5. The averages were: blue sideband 0.718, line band 0.747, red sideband 0.714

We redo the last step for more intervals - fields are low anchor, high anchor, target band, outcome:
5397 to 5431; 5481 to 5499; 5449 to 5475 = 0.26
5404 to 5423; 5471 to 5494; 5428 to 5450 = -0.38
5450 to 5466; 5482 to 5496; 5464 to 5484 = 0.62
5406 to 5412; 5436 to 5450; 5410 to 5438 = -0.63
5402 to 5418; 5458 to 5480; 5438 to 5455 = -0.33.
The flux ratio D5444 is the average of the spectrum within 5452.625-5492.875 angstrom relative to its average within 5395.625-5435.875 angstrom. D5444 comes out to 1.03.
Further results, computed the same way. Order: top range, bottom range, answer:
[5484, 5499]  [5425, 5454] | 1.03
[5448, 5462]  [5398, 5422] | 1.04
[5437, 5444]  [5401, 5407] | 1.06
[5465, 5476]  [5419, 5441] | 0.97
